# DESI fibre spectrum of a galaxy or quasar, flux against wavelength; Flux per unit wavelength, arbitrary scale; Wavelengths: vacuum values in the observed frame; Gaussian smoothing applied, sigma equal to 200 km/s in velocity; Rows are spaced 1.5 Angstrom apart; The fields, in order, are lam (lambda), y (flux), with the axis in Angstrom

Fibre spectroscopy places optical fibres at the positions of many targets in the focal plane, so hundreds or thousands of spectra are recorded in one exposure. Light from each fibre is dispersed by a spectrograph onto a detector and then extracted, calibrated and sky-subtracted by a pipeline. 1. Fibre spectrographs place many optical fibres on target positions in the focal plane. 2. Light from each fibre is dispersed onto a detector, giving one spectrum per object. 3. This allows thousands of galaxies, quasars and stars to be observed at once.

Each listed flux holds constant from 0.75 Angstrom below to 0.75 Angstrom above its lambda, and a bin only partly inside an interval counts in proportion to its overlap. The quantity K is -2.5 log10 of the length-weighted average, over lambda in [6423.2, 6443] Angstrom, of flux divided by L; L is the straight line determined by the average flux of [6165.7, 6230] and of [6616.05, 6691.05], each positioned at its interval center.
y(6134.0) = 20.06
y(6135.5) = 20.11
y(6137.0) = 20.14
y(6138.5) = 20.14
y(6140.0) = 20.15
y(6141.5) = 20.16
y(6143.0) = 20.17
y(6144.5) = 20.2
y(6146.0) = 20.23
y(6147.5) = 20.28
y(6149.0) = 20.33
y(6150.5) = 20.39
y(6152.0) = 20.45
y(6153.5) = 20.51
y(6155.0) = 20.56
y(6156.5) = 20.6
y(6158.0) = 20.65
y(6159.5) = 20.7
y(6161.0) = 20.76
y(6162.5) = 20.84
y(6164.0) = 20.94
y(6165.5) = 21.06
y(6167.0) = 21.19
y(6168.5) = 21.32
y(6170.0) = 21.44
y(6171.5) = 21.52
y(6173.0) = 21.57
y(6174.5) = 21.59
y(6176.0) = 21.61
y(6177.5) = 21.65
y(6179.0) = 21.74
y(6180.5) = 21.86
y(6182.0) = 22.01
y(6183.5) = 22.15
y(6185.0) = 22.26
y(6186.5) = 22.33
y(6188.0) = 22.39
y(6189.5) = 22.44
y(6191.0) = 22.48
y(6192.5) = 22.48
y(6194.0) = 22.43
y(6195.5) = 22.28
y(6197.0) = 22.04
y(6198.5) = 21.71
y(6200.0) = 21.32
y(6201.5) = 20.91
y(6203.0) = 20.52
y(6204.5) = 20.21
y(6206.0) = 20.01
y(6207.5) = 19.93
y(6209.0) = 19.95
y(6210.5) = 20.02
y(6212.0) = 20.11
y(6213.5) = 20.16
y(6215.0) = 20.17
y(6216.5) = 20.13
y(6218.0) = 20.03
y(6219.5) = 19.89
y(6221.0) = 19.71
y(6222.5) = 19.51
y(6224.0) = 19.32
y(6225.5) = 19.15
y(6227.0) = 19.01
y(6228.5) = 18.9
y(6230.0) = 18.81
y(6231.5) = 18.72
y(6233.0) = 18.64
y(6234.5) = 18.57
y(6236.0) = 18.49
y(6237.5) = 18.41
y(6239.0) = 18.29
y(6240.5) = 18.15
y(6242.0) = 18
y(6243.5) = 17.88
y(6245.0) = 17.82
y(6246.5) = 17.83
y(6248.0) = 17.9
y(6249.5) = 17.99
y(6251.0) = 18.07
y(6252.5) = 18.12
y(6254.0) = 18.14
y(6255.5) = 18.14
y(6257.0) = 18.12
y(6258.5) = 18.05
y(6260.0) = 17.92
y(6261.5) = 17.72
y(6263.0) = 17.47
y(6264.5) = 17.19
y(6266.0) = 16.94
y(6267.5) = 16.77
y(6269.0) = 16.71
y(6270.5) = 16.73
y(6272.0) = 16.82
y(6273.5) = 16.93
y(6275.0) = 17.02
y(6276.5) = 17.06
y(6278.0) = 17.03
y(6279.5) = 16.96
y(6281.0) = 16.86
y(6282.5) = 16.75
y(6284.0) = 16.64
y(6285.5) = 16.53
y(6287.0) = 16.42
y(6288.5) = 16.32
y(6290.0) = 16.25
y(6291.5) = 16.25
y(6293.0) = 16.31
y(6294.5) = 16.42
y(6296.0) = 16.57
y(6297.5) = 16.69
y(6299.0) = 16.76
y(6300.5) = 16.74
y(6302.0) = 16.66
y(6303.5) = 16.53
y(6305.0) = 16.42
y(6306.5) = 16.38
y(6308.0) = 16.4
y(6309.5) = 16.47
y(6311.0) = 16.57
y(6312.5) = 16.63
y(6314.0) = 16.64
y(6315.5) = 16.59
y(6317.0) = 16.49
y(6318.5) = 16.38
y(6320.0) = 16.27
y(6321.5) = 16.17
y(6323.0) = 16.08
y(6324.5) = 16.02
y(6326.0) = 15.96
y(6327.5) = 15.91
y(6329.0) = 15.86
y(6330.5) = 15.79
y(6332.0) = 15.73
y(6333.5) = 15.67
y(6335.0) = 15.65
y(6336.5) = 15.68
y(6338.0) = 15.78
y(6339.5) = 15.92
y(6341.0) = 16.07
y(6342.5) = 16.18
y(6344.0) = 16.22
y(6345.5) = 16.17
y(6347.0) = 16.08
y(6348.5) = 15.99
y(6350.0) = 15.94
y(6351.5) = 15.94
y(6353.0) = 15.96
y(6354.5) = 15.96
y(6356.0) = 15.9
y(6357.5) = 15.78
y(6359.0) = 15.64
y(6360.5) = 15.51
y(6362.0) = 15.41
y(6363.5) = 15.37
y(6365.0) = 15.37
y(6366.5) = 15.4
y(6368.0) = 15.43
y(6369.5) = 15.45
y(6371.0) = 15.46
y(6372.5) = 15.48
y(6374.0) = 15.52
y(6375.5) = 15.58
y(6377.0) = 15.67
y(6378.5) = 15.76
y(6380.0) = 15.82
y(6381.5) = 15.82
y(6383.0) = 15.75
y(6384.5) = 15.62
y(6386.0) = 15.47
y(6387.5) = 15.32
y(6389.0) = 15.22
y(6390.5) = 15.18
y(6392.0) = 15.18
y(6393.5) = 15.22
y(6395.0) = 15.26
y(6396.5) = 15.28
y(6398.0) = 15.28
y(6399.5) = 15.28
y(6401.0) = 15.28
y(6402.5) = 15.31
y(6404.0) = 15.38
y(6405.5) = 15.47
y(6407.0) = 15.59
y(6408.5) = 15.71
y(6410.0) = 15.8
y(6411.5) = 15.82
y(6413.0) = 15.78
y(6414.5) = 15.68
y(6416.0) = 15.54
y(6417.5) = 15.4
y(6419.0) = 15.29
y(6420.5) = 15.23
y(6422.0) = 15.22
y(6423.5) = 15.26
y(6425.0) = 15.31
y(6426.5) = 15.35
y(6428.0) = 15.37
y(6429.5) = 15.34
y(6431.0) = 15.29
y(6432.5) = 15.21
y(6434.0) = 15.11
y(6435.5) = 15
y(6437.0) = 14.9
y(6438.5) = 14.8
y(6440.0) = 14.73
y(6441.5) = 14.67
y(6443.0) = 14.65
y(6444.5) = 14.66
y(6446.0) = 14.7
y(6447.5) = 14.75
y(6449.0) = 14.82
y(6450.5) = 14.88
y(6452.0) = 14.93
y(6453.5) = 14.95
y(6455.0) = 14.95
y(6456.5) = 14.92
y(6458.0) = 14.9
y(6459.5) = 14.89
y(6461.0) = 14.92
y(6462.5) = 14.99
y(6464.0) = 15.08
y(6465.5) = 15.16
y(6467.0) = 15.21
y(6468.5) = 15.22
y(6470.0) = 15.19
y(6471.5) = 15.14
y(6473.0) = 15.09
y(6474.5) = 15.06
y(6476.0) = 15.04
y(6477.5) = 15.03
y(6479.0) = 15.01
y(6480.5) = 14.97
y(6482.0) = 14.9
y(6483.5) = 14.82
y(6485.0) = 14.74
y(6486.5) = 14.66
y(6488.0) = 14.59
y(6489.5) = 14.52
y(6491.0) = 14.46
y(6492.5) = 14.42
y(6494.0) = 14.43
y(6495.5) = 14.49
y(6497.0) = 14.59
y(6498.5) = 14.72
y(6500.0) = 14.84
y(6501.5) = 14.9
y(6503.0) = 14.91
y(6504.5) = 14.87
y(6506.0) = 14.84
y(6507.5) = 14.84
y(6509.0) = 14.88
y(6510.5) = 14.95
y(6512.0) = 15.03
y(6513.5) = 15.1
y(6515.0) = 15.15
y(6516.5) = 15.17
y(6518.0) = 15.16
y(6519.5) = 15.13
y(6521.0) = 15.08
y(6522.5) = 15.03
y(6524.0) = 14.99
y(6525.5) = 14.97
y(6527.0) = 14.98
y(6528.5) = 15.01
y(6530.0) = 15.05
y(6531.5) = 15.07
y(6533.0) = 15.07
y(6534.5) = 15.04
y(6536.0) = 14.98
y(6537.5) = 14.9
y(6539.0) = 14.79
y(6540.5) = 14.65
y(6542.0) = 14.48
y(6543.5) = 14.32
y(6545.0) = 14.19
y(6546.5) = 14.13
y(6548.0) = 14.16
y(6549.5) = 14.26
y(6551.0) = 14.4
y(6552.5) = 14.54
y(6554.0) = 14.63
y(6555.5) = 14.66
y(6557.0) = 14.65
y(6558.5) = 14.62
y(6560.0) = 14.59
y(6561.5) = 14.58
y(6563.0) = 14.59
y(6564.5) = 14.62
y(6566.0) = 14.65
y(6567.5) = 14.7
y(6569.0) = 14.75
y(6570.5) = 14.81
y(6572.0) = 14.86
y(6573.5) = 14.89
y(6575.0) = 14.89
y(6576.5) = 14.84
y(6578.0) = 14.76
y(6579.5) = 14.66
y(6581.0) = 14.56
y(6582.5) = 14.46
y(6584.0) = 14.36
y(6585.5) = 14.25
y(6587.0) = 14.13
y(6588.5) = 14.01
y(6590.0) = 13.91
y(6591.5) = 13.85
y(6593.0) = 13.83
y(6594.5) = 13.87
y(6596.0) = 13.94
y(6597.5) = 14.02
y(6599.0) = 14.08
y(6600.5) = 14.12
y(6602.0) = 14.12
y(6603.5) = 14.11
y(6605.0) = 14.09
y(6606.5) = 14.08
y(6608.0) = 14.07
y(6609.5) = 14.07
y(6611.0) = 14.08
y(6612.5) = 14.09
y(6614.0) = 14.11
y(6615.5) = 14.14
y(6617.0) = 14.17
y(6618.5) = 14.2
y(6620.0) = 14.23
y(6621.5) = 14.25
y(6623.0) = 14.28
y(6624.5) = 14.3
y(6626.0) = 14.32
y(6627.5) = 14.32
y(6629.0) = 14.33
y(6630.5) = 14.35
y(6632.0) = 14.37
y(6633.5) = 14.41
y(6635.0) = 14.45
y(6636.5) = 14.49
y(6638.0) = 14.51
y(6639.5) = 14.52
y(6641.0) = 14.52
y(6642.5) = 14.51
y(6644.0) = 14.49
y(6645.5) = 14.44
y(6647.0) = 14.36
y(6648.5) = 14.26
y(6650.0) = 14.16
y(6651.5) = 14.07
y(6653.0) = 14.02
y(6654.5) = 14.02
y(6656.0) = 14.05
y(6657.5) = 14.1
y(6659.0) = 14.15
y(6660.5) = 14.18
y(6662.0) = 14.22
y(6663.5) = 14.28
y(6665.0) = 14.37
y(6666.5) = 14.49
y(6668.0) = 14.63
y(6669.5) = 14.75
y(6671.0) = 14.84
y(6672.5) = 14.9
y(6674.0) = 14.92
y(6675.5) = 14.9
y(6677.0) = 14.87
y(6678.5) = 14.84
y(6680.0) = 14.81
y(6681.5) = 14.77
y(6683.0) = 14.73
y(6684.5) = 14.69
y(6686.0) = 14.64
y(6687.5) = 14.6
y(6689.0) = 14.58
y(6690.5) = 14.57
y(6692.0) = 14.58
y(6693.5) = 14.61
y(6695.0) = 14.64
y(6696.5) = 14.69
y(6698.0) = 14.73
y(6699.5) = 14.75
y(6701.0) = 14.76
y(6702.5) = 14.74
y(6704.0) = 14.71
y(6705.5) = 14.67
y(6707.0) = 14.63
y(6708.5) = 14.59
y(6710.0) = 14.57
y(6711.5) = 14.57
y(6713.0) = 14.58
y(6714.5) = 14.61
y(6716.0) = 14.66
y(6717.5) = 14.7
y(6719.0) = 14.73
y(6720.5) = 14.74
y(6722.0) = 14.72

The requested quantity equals 0.167 mag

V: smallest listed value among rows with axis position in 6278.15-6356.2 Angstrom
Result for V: 15.65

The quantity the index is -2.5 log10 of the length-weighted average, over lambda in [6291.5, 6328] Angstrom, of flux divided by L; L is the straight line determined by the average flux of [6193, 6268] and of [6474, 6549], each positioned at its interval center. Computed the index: 0.09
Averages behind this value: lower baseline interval 19.1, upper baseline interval 14.8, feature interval 16.4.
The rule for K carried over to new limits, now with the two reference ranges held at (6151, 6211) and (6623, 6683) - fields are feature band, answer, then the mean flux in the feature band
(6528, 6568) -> 0.09 mag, 14.6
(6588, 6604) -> 0.10 mag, 14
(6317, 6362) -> 0.19 mag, 15.9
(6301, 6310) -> 0.18 mag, 16.5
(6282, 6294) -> 0.20 mag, 16.4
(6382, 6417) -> 0.17 mag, 15.5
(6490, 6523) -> 0.12 mag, 14.9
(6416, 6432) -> 0.16 mag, 15.3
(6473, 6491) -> 0.14 mag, 14.8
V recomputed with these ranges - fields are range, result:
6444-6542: 14.42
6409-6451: 14.65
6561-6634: 13.83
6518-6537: 14.97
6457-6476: 14.89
